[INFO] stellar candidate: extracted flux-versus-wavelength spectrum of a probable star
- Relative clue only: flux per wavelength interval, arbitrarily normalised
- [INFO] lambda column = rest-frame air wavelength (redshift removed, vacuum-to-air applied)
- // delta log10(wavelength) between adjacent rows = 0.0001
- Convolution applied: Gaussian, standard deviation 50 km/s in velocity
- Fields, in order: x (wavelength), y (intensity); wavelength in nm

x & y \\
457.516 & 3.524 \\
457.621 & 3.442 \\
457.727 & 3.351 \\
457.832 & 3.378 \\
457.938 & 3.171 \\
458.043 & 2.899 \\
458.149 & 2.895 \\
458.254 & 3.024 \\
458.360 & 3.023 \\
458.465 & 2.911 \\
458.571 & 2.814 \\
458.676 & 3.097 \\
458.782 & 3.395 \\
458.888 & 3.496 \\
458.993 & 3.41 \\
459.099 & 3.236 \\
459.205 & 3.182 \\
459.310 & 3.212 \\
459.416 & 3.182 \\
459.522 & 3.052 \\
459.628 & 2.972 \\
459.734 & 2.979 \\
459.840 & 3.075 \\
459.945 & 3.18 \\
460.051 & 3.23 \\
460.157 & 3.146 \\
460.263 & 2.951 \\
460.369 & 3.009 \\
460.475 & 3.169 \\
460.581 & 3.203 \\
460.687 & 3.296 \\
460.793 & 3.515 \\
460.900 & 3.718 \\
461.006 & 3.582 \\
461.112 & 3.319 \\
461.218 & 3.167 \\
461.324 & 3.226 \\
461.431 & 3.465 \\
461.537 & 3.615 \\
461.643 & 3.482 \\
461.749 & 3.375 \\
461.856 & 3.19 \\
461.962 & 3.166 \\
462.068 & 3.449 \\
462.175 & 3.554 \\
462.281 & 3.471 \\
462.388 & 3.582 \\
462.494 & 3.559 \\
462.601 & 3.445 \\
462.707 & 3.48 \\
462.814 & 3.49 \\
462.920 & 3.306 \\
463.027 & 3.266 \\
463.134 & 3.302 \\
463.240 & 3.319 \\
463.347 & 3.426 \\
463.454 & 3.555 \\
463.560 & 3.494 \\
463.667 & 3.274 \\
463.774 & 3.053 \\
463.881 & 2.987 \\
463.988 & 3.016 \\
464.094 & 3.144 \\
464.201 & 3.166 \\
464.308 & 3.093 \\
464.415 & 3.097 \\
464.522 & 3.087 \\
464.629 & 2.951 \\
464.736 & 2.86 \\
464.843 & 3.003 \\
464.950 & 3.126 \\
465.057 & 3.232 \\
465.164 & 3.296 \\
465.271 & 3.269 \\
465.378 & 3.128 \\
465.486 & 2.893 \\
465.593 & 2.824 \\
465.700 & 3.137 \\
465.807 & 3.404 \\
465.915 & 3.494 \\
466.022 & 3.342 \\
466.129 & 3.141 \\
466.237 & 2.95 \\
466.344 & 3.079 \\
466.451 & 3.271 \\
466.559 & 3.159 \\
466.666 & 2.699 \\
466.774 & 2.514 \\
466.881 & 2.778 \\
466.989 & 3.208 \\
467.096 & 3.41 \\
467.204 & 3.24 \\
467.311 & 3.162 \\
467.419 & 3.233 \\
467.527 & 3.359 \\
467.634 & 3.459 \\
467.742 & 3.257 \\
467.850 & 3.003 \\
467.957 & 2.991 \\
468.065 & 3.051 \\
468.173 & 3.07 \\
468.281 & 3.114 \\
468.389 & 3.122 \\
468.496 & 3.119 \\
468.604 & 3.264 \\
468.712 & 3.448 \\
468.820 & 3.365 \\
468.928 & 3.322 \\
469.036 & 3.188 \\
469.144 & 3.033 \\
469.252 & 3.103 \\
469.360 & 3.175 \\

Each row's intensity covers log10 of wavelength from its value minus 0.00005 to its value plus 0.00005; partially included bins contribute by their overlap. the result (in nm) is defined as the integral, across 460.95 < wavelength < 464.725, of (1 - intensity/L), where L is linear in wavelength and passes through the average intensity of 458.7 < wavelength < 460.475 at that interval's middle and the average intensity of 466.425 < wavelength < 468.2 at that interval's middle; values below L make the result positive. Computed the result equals -0.21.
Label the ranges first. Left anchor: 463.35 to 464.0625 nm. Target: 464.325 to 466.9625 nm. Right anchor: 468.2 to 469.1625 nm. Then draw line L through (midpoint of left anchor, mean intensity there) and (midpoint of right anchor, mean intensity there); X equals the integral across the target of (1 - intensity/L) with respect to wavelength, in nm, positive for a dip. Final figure 0.13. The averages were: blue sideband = 3.24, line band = 3.07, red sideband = 3.22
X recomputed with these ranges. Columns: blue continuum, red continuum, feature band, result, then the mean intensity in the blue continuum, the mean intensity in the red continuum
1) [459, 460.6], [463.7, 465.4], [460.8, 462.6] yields -0.19 nm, 3.13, 3.1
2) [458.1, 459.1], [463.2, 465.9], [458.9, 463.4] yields -0.24 nm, 3.13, 3.16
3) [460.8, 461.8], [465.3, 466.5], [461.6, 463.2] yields -0.02 nm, 3.44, 3.15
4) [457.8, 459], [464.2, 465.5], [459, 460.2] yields -0.01 nm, 3.11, 3.09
